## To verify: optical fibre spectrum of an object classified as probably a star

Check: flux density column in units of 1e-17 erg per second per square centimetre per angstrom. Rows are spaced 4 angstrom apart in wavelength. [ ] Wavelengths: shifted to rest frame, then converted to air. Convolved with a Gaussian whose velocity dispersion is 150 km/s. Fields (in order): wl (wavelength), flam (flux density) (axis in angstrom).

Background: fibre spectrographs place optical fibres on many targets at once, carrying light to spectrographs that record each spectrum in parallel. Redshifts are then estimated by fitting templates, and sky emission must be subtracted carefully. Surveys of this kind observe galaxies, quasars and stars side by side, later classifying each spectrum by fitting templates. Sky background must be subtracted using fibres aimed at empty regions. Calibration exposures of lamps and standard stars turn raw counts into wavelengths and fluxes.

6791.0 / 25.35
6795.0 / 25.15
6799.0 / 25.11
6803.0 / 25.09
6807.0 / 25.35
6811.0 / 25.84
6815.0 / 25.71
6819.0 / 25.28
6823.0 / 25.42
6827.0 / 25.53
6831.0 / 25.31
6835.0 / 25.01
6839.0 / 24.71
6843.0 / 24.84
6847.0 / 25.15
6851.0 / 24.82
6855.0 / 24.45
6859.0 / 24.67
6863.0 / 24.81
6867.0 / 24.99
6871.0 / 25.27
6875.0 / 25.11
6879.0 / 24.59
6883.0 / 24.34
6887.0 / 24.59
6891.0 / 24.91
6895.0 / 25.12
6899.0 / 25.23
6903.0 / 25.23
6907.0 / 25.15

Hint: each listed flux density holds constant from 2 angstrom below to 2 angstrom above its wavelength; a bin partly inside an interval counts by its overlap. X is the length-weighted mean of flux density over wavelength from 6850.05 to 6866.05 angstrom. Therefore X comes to 24.7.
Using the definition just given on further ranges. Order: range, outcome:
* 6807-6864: 25.1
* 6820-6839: 25.3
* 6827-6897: 24.9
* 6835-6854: 24.9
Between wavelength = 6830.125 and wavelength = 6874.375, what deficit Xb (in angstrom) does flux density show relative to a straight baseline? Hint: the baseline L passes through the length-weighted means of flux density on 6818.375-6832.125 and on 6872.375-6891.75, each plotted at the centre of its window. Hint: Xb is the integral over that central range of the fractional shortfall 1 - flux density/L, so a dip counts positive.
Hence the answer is 0.3 angstrom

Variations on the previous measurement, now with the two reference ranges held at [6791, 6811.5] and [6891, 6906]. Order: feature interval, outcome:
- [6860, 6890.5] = 0.44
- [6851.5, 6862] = 0.24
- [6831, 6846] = 0.17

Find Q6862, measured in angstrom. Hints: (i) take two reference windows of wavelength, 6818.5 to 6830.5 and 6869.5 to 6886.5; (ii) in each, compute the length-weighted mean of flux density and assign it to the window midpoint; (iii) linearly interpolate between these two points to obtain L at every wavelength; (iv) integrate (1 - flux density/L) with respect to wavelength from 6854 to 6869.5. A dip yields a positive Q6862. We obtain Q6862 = 0.1 angstrom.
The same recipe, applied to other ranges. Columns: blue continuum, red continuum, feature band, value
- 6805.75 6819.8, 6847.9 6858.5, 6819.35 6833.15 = -0.1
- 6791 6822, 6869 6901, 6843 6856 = 0.1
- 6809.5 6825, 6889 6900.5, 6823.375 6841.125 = 0.2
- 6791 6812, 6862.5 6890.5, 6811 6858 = -0.1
